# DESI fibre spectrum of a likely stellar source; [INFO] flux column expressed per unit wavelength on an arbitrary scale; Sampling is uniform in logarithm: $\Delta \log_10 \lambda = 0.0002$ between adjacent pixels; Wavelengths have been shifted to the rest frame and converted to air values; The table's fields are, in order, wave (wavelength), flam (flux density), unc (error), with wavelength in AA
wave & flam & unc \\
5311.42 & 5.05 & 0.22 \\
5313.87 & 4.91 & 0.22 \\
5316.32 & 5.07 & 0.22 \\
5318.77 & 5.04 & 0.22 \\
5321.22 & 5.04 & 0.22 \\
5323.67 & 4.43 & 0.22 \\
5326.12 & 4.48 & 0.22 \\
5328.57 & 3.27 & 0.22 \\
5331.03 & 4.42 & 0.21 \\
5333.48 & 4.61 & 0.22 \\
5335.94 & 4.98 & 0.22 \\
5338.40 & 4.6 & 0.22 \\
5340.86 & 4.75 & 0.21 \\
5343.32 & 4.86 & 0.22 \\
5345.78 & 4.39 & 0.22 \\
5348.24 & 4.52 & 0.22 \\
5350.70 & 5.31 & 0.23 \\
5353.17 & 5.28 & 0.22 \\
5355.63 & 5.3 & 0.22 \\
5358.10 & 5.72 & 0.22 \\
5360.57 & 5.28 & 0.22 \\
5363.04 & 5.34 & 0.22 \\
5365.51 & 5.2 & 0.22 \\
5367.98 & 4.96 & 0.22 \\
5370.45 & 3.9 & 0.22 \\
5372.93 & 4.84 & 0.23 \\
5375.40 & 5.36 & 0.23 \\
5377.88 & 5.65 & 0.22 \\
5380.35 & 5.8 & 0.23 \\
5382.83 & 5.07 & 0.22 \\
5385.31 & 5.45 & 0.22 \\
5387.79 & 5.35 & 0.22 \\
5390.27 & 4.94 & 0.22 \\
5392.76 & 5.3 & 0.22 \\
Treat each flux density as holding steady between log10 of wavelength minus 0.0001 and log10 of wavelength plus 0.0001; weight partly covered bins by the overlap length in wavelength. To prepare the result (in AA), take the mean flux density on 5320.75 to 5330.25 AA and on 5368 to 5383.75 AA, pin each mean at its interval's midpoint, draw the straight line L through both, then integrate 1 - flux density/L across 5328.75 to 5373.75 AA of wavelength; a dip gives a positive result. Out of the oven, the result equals -1.8 AA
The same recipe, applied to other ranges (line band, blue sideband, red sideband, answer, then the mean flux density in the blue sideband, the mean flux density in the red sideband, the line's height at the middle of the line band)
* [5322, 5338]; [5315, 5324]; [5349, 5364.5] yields 2.1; 4.94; 5.34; 5.05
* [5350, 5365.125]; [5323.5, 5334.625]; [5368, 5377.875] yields -2.4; 4.22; 4.85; 4.63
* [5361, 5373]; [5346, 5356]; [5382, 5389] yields 0.6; 5.02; 5.3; 5.15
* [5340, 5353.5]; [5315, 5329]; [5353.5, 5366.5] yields 0.8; 4.63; 5.37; 5.11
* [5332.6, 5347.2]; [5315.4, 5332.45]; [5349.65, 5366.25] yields 0.6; 4.53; 5.35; 4.91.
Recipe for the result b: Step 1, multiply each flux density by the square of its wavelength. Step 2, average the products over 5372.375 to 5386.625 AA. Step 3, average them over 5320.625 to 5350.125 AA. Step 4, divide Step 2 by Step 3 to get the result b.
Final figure 1.21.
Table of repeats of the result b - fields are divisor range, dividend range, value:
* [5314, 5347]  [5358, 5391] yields 1.14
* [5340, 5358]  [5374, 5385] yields 1.11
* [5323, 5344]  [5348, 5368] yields 1.18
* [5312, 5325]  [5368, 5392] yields 1.07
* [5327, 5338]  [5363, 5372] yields 1.11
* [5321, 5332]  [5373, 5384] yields 1.29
